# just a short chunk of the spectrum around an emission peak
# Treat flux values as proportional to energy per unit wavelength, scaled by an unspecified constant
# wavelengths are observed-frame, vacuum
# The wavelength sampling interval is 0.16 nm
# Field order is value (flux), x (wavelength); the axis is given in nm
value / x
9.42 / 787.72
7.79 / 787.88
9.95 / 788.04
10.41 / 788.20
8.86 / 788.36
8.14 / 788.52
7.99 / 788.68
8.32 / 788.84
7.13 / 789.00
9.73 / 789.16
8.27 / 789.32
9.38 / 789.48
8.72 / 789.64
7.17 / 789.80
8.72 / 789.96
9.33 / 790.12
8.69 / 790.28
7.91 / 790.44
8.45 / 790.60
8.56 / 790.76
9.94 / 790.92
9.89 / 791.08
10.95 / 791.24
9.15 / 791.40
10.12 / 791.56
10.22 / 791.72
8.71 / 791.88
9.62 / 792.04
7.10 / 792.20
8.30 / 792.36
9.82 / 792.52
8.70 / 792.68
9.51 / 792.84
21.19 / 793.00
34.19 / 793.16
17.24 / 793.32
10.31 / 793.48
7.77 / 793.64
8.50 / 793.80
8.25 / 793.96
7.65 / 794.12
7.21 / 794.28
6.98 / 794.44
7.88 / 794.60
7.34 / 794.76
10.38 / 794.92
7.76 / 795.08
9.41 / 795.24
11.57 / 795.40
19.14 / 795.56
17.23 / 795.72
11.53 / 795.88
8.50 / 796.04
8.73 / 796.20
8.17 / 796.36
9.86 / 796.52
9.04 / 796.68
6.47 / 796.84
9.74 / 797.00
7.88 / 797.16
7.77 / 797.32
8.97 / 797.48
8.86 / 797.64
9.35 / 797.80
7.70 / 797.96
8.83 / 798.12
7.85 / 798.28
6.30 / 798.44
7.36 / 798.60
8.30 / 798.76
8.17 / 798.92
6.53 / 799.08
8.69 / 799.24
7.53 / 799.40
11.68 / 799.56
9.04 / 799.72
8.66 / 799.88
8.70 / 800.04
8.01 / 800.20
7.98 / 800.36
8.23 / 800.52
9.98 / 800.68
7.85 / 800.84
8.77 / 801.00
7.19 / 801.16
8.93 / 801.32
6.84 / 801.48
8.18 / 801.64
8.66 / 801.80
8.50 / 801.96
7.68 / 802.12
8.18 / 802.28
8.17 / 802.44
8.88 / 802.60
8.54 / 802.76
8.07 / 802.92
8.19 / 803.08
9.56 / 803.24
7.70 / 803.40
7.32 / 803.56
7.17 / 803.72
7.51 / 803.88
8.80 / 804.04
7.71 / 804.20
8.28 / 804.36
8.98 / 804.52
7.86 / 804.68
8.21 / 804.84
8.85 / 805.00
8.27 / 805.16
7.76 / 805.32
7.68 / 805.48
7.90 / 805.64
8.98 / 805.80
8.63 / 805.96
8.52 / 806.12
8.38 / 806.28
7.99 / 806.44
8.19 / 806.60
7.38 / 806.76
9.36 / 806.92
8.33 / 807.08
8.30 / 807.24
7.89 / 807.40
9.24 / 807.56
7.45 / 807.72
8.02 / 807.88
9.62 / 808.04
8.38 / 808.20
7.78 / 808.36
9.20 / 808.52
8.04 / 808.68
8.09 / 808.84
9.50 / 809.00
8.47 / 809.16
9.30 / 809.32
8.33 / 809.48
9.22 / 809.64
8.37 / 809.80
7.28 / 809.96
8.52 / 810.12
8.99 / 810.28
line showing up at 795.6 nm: [N II]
